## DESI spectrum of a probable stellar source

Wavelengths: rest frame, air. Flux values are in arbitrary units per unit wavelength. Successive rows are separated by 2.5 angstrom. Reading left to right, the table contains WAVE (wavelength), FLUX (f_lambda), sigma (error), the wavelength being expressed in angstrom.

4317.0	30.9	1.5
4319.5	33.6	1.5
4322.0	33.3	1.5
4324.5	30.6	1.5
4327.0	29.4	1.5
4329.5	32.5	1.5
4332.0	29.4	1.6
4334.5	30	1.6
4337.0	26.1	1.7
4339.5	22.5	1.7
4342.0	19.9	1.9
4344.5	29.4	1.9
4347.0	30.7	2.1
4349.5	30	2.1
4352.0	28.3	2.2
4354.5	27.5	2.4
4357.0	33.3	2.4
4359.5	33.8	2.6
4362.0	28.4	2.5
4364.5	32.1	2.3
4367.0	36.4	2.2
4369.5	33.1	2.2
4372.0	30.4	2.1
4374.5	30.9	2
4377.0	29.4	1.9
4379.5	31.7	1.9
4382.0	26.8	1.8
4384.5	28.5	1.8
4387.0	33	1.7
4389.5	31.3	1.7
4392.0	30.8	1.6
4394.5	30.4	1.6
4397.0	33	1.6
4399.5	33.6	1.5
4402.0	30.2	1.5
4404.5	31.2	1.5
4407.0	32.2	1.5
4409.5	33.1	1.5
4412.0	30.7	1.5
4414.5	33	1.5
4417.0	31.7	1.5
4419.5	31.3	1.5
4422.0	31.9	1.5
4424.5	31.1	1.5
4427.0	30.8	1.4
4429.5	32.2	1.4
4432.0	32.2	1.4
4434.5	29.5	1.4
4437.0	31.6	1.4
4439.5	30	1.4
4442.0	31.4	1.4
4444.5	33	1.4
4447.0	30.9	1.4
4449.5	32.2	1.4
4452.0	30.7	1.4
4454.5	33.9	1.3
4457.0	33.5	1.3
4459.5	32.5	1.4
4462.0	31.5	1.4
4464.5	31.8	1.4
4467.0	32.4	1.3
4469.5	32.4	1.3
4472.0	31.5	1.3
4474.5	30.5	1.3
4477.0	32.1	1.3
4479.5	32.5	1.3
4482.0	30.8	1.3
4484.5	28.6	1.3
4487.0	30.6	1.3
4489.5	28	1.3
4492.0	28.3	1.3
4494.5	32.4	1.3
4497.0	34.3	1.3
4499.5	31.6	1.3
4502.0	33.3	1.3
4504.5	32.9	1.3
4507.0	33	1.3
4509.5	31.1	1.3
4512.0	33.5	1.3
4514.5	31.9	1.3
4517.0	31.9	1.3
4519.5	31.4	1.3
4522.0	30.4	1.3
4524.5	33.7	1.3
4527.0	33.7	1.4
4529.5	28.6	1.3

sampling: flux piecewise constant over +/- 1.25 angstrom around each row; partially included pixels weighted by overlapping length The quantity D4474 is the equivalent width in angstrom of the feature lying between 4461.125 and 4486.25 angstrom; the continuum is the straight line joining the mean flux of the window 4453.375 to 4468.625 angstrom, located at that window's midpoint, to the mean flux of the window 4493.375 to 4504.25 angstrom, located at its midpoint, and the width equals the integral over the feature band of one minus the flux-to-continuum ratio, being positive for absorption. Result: 1.0 angstrom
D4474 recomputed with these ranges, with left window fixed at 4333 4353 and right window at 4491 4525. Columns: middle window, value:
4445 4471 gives -1.4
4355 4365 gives -1.4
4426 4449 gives -1.0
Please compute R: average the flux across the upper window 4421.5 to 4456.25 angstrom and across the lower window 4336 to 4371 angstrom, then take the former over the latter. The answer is 1.07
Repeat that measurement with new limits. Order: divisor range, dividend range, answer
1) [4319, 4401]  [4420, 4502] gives 1.04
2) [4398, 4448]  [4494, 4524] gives 1.02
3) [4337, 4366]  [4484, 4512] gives 1.10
